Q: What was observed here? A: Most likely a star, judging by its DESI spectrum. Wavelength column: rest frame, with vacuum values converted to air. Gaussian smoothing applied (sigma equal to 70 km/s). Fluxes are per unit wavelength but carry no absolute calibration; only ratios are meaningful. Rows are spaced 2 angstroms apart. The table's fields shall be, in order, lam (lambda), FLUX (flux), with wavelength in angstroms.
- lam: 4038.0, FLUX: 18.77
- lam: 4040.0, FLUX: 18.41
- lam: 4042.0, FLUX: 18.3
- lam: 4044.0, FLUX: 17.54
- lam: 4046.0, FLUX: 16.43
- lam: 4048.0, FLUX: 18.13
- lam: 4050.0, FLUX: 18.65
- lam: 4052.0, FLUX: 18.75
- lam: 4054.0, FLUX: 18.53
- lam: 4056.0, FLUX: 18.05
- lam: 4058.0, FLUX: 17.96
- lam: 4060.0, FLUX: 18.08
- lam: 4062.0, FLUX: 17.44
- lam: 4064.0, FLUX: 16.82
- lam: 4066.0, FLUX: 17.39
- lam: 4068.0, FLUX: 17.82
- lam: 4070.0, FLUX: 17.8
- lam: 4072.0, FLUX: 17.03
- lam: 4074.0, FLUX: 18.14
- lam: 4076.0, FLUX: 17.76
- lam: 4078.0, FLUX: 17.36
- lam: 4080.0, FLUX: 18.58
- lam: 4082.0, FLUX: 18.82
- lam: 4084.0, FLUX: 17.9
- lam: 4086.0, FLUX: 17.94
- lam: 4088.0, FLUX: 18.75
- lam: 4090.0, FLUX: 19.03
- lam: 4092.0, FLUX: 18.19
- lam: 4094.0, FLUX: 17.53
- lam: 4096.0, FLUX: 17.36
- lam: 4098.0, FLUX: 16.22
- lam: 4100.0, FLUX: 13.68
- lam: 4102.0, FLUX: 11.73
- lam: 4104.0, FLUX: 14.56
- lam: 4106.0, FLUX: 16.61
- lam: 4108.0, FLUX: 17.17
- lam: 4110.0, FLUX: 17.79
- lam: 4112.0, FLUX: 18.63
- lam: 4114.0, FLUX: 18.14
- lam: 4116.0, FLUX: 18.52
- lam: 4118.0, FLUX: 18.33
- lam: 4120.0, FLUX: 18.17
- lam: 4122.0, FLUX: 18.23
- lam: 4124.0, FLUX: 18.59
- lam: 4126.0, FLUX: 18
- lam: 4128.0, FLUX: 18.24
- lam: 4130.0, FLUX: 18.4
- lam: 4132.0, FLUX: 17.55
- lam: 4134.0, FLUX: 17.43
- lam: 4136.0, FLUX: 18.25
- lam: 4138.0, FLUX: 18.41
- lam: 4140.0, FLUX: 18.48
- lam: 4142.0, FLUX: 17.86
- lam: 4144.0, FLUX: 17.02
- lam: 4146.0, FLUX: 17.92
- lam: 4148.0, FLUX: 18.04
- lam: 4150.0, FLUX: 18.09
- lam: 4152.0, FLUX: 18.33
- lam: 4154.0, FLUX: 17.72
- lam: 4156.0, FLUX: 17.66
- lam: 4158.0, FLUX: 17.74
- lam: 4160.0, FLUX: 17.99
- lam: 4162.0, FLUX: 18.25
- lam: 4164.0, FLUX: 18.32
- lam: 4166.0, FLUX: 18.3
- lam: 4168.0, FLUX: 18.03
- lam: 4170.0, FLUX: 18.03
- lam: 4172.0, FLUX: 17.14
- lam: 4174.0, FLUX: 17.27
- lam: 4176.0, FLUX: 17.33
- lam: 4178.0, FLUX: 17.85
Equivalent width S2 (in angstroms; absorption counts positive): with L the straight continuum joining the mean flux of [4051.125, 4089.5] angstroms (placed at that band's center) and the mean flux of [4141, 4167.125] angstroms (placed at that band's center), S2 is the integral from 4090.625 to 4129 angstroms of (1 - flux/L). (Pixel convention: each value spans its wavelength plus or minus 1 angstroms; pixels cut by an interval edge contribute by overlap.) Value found 1.7 angstroms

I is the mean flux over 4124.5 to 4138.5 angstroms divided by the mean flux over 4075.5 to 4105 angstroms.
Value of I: 1.1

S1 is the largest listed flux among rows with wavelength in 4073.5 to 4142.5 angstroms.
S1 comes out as 19.03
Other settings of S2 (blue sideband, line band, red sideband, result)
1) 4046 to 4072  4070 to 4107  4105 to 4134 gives 1.74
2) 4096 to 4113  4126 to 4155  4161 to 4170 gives -1.23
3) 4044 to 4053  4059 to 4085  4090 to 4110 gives -0.99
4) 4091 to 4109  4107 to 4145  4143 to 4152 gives -2.52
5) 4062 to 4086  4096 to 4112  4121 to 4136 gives 1.98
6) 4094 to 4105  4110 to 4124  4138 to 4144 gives -1.78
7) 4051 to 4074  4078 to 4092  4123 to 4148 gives -0.42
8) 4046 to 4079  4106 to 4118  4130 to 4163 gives -0.05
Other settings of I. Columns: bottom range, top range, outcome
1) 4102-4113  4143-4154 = 1.08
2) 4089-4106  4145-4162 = 1.12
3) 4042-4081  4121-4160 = 1.01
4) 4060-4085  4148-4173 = 1.01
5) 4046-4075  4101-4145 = 0.98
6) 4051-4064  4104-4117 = 0.97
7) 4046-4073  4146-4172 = 1.01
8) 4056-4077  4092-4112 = 0.91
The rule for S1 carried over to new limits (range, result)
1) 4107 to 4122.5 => 18.63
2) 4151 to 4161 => 18.33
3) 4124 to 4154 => 18.59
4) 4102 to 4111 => 17.79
